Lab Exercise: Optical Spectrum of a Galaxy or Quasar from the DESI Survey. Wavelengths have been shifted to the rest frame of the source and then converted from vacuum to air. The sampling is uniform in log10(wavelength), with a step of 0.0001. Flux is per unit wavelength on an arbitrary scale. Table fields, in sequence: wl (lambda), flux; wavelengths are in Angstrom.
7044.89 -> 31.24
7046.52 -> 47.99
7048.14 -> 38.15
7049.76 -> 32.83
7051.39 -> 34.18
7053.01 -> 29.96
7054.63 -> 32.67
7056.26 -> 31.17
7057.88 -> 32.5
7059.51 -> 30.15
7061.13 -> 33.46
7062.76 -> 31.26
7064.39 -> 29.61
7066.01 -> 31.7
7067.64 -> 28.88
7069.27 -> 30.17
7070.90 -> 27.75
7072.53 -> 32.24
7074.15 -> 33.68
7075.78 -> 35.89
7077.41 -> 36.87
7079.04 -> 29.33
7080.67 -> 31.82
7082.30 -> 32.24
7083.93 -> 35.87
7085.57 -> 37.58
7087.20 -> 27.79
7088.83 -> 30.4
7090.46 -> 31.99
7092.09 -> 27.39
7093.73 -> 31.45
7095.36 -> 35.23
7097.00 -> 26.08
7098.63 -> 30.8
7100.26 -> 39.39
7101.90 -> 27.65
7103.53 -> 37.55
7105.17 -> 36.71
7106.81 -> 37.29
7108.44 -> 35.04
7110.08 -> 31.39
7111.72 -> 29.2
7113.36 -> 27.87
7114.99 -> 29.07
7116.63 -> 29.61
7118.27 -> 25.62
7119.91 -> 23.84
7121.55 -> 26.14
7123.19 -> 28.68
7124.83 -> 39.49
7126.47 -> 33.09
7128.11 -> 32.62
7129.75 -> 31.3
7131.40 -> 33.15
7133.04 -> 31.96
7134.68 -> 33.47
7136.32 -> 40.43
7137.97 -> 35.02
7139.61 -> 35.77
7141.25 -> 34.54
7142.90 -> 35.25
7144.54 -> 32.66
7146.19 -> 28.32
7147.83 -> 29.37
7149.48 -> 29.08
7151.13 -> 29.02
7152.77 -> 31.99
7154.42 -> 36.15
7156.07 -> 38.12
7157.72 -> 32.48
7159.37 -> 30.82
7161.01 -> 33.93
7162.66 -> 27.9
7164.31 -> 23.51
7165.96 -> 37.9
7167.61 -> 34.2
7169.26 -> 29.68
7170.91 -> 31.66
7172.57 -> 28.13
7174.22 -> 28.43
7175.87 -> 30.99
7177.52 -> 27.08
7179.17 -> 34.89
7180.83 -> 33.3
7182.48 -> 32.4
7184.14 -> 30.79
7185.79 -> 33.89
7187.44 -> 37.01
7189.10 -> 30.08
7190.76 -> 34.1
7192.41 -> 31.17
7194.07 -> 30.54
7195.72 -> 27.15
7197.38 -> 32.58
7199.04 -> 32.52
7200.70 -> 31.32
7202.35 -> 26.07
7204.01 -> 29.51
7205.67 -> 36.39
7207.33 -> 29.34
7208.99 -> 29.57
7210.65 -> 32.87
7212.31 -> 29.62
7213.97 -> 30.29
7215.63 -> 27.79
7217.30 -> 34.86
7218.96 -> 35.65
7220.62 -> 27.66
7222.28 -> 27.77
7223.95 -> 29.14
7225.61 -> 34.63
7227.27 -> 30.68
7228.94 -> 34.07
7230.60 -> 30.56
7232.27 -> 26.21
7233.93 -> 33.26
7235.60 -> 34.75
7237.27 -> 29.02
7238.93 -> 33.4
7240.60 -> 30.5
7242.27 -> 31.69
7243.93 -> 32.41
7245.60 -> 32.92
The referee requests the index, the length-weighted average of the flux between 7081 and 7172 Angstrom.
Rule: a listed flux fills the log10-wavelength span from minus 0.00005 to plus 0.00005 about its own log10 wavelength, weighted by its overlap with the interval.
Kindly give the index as 32.1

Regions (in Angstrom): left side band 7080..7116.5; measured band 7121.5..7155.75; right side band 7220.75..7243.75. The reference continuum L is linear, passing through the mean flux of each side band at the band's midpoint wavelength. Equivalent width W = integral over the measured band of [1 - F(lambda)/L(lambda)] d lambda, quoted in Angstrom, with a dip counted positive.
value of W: -1.2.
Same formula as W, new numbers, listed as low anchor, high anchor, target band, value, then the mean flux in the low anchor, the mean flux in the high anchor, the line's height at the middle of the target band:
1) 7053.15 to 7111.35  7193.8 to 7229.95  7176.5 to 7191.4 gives -0.65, 32.3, 30.9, 31.2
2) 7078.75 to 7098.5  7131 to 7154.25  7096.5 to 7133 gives 0.77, 31.5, 33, 32.2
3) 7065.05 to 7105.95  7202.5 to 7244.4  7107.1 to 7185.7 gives 0.26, 32.2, 31.2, 31.8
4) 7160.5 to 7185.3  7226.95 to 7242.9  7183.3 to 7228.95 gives -0.08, 31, 31.4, 31.2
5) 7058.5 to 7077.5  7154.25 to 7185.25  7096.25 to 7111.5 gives -0.86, 31.6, 31.6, 31.6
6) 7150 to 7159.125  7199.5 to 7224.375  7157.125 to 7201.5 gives 0.88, 33.2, 30.6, 32.1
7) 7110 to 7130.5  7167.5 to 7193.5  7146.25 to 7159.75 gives -0.50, 29.8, 31.7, 30.8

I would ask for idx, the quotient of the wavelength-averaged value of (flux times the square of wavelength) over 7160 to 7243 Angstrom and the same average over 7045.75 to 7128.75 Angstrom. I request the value 1.0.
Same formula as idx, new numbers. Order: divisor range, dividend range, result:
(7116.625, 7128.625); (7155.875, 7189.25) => 1.08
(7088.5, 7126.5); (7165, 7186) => 1.03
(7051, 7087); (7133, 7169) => 1.04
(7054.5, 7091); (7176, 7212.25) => 1.02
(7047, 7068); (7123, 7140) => 1.08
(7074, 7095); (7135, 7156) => 1.04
